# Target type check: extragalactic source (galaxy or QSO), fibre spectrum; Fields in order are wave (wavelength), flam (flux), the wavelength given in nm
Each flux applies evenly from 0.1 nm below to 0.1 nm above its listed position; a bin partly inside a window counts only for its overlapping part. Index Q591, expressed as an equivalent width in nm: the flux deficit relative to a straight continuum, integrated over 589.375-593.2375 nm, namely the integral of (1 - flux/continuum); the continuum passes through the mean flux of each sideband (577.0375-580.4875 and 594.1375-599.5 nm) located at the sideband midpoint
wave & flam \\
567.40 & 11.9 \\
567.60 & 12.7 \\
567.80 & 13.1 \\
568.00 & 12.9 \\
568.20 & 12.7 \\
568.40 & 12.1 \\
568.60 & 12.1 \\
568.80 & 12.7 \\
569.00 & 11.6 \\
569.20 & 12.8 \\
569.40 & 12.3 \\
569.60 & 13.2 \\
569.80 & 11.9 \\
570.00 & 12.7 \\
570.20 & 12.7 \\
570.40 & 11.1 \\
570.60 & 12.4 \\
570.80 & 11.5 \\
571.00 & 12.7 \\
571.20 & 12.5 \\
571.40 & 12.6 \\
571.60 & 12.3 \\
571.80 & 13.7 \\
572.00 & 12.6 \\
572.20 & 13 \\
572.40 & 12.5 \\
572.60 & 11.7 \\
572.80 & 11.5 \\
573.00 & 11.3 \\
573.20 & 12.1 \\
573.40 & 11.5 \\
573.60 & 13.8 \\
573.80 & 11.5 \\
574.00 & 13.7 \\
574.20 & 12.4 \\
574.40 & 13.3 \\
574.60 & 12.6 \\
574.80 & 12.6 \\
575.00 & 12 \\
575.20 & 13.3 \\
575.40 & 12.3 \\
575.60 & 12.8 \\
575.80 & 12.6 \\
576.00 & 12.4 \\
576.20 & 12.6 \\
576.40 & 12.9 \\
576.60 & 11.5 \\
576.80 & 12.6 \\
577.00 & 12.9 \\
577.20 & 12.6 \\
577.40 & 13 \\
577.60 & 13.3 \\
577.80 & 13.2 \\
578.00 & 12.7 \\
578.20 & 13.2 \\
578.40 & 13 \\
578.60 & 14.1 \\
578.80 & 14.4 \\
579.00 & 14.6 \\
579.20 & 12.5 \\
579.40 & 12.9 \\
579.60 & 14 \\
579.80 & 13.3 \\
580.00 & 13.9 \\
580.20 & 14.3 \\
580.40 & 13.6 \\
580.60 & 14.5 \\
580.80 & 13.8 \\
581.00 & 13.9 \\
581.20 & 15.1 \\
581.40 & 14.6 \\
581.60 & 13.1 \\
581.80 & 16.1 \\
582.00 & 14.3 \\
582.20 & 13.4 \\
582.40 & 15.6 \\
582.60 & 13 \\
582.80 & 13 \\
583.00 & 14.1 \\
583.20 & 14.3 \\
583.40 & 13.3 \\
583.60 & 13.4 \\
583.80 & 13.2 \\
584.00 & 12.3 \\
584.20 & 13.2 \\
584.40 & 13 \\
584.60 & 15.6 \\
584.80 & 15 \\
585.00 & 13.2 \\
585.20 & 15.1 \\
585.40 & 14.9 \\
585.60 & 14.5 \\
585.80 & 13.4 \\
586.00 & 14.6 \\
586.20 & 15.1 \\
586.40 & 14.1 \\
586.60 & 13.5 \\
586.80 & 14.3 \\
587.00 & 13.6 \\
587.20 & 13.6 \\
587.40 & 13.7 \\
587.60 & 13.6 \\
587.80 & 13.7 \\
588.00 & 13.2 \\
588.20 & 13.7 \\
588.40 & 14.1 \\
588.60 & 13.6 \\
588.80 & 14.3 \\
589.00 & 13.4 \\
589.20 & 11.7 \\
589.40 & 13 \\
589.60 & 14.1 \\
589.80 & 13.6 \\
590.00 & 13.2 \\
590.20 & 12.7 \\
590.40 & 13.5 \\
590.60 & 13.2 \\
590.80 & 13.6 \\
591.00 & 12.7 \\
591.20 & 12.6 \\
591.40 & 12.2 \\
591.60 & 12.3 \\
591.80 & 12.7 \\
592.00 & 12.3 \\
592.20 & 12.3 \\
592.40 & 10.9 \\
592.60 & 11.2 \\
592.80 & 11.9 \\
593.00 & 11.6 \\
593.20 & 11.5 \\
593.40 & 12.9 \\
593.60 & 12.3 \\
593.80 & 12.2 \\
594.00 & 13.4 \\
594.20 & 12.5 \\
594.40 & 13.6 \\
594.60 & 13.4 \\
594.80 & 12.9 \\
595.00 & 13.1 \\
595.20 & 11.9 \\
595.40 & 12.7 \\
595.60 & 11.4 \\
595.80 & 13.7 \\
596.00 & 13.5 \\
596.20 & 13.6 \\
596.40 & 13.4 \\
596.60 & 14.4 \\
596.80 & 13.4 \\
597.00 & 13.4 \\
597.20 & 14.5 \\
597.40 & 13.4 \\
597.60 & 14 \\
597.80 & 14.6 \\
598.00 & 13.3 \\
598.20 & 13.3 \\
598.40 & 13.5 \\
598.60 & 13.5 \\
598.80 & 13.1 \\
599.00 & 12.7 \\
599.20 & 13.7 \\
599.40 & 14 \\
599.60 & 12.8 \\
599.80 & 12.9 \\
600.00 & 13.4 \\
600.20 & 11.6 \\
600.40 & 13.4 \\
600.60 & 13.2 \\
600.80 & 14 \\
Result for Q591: 0.236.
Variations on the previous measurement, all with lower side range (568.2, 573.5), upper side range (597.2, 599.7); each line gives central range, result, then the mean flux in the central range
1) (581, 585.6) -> -0.429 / 14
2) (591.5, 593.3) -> 0.190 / 11.9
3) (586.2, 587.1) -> -0.070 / 14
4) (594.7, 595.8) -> 0.071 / 12.5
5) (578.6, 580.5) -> -0.160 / 13.7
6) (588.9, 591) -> -0.005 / 13.2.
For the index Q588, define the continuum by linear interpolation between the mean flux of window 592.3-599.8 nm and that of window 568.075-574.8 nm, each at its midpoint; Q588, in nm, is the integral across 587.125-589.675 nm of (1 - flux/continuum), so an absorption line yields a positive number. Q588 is -0.14 nm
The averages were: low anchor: 12.4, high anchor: 13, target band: 13.5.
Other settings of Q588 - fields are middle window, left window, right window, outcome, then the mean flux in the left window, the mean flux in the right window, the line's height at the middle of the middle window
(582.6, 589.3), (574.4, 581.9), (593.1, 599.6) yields -0.26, 13.3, 13.2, 13.3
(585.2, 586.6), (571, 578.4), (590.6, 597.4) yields -0.19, 12.6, 12.7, 12.7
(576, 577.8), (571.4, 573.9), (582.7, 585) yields 0.02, 12.3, 13.7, 12.8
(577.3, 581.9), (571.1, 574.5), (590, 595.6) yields -0.48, 12.5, 12.5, 12.5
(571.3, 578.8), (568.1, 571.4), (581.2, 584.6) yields 0.16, 12.3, 13.8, 12.9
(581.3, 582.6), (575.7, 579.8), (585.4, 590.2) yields -0.10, 13.1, 13.7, 13.3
